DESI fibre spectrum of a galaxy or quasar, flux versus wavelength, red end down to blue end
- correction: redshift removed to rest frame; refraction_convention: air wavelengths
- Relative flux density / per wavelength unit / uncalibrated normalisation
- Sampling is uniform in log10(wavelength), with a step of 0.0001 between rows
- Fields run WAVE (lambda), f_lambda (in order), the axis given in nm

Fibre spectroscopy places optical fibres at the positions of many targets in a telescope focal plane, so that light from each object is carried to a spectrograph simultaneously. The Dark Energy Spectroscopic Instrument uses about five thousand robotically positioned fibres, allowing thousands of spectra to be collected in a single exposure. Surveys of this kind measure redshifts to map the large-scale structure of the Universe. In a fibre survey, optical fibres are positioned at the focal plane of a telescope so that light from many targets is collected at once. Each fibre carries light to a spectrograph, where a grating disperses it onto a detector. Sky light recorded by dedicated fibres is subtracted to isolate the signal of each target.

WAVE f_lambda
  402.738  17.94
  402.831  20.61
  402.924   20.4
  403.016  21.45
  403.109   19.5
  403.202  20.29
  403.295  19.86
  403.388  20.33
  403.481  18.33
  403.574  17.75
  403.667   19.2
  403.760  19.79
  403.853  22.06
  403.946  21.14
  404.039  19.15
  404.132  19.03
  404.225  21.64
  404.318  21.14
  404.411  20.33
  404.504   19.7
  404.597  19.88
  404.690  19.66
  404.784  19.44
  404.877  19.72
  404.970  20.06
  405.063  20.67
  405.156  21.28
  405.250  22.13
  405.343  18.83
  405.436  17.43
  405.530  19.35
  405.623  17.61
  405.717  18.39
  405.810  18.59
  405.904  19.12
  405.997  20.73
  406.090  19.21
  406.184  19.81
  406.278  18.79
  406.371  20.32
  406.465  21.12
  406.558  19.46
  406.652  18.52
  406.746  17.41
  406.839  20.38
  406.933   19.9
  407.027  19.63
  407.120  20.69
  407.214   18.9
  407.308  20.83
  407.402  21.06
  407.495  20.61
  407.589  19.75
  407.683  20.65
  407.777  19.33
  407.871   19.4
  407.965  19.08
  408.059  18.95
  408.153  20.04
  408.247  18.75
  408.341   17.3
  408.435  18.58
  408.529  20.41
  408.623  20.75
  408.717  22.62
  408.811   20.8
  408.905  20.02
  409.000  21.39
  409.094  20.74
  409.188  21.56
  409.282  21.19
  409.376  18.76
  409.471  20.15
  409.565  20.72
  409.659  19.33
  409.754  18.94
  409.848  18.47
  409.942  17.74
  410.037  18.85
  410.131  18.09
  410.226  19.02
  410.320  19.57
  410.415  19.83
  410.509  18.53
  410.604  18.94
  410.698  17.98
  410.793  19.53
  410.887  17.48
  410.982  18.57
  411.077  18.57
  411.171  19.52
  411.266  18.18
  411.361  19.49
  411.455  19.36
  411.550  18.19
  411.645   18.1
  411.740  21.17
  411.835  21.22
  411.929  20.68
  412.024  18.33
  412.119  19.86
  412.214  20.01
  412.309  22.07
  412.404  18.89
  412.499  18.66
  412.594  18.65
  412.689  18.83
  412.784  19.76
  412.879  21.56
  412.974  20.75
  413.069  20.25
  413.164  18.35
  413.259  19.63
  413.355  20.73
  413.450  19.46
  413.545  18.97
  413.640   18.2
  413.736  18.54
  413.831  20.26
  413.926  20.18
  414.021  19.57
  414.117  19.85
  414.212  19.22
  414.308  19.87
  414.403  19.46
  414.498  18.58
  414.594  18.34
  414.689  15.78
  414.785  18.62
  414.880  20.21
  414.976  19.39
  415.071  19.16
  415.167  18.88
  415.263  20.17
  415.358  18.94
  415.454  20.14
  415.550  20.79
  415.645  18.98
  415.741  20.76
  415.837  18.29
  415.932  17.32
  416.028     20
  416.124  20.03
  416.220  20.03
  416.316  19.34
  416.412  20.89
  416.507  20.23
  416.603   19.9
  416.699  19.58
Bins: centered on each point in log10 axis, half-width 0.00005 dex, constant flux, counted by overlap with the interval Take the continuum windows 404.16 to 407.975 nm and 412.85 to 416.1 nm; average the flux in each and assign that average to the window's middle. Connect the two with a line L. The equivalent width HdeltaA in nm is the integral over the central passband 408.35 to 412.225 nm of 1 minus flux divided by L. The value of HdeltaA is 0.01 nm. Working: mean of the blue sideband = 19.8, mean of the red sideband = 19.4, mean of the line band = 19.5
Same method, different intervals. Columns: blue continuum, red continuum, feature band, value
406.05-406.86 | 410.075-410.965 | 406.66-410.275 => -0.12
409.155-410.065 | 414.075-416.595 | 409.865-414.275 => 0.03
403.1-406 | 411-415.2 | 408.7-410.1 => -0.03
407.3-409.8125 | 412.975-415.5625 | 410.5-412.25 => 0.05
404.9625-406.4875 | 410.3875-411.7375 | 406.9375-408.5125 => -0.03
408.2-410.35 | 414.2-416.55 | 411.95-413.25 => -0.01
